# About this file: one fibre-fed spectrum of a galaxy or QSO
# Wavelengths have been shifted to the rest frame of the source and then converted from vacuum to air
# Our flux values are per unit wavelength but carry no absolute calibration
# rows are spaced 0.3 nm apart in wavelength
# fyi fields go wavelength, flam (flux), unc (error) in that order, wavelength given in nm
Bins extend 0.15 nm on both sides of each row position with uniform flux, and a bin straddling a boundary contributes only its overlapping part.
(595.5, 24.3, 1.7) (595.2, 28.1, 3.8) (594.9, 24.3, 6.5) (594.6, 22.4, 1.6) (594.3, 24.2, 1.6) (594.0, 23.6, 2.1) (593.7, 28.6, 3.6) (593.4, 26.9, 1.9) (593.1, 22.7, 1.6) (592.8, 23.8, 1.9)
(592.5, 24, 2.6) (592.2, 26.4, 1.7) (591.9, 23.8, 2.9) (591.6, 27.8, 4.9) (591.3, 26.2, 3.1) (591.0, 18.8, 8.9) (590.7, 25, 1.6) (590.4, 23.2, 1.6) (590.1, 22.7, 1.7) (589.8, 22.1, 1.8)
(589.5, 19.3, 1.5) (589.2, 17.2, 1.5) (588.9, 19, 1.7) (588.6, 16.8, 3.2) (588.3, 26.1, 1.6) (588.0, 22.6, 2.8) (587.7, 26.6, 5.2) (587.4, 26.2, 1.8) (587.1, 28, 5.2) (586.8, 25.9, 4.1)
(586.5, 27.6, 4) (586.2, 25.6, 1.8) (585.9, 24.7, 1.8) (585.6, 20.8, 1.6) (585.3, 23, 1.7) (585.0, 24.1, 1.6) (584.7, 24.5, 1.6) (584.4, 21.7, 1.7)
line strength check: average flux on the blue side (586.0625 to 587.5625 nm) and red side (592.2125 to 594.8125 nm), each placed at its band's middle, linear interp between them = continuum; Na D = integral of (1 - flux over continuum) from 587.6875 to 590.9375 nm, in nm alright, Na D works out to 0.541 nm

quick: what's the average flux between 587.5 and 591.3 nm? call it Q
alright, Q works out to 21.9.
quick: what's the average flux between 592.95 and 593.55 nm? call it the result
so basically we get 24.8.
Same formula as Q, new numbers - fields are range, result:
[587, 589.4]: 22.6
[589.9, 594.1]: 24.5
